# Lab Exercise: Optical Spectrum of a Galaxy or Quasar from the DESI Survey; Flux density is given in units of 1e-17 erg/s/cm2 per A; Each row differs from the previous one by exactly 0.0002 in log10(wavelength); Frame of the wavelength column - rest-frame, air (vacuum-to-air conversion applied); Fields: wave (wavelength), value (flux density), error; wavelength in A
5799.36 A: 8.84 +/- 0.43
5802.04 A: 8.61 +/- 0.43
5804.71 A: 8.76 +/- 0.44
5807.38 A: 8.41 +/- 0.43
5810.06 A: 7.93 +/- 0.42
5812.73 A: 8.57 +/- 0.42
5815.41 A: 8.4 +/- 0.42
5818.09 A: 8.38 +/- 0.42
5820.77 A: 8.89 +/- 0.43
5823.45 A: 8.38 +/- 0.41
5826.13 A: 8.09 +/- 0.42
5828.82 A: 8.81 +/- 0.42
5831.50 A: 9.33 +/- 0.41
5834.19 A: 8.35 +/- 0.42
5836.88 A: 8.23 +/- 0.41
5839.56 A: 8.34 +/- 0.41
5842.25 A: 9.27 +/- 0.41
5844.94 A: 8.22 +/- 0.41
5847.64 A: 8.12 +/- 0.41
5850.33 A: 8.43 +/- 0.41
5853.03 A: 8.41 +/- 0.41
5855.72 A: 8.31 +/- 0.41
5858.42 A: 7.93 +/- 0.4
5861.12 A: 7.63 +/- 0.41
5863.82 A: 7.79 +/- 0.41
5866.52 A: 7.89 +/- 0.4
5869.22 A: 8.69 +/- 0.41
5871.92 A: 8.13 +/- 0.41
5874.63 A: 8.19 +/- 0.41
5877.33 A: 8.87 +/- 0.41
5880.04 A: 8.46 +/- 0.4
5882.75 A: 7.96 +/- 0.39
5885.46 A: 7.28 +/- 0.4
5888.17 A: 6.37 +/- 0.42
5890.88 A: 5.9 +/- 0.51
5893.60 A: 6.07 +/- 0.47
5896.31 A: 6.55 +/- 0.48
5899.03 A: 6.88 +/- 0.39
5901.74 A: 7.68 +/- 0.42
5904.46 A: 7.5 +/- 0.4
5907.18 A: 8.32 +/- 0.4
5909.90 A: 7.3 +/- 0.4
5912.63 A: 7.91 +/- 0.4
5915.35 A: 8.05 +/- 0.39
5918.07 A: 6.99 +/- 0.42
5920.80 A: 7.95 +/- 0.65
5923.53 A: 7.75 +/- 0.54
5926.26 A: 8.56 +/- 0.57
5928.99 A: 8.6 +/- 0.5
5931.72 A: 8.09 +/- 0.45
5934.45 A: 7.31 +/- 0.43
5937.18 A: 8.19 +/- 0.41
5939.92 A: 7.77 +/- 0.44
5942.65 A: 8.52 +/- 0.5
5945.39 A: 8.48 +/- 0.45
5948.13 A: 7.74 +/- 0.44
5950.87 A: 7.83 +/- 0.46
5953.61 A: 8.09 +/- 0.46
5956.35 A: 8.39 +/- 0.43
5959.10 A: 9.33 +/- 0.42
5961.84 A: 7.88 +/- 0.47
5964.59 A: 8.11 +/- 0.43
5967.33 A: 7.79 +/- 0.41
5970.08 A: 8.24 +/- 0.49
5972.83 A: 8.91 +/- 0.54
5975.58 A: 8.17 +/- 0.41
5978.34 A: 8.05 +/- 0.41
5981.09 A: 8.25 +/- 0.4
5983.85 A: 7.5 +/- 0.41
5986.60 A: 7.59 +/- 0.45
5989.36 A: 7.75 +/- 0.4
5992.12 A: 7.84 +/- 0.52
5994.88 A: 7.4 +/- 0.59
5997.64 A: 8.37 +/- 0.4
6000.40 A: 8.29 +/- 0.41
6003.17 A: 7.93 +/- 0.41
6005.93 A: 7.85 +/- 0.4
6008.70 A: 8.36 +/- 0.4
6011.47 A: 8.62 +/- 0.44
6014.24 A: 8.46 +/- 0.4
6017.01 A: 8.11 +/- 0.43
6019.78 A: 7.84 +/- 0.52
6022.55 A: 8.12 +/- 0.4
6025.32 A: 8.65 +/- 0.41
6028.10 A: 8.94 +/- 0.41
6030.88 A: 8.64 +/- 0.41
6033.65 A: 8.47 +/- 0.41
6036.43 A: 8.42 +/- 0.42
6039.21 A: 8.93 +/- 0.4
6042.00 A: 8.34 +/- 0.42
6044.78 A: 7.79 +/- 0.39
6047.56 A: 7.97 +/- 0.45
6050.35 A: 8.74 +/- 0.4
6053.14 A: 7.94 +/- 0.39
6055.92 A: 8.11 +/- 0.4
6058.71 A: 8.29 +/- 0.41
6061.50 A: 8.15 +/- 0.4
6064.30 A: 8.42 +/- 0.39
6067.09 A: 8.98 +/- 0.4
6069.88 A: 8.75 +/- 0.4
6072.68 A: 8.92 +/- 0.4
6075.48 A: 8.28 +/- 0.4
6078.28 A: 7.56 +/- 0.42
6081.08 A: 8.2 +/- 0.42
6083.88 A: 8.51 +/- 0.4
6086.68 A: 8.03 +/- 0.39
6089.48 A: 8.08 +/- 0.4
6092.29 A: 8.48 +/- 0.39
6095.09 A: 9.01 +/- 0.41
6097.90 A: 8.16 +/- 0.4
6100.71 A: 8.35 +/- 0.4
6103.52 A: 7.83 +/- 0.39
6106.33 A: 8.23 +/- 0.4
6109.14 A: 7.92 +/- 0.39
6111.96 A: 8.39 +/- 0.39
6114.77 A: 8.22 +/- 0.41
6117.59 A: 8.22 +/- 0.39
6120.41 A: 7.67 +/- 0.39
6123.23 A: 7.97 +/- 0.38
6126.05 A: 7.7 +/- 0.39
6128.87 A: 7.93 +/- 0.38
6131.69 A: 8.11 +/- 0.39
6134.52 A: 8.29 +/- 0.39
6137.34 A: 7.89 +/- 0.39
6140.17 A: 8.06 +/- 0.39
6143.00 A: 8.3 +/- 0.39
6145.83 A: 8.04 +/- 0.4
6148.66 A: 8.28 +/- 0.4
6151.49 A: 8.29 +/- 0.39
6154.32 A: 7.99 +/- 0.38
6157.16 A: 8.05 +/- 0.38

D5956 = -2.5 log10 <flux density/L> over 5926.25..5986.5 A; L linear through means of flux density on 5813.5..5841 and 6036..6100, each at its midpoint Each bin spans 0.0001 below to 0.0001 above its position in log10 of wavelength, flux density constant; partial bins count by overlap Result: 0.04 mag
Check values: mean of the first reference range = 8.52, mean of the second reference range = 8.35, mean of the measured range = 8.15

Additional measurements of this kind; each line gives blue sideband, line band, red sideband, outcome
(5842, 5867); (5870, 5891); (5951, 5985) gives 0.054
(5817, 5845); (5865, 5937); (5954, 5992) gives 0.094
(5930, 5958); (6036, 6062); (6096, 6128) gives -0.026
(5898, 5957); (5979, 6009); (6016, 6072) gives 0.037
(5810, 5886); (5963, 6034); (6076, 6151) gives 0.008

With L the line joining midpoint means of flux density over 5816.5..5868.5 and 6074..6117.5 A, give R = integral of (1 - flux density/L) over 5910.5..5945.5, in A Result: 1.40 A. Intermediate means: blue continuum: 8.36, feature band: 7.98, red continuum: 8.22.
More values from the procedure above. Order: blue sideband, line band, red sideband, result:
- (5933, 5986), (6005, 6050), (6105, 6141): -1.5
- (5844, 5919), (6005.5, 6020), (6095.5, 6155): -0.6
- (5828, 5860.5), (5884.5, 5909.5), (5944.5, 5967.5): 4.1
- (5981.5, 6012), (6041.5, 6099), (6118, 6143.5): -2.5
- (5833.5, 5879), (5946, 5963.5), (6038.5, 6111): 0.1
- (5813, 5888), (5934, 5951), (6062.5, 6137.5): 0.5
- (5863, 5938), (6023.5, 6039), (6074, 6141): -1.3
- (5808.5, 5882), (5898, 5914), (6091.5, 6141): 1.3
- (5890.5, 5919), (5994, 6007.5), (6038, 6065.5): -0.1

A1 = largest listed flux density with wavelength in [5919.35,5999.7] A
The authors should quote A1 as 9.33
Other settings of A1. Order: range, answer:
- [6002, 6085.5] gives 8.98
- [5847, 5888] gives 8.87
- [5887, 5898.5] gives 6.55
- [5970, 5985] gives 8.91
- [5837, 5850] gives 9.27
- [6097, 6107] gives 8.35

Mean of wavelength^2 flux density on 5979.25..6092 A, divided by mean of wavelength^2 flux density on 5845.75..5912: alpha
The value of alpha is 1.13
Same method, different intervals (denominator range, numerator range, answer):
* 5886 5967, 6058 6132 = 1.13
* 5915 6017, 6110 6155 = 1.06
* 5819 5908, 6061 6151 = 1.12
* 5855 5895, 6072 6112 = 1.15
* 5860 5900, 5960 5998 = 1.10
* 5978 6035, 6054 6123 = 1.04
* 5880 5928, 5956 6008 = 1.12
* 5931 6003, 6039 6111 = 1.07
